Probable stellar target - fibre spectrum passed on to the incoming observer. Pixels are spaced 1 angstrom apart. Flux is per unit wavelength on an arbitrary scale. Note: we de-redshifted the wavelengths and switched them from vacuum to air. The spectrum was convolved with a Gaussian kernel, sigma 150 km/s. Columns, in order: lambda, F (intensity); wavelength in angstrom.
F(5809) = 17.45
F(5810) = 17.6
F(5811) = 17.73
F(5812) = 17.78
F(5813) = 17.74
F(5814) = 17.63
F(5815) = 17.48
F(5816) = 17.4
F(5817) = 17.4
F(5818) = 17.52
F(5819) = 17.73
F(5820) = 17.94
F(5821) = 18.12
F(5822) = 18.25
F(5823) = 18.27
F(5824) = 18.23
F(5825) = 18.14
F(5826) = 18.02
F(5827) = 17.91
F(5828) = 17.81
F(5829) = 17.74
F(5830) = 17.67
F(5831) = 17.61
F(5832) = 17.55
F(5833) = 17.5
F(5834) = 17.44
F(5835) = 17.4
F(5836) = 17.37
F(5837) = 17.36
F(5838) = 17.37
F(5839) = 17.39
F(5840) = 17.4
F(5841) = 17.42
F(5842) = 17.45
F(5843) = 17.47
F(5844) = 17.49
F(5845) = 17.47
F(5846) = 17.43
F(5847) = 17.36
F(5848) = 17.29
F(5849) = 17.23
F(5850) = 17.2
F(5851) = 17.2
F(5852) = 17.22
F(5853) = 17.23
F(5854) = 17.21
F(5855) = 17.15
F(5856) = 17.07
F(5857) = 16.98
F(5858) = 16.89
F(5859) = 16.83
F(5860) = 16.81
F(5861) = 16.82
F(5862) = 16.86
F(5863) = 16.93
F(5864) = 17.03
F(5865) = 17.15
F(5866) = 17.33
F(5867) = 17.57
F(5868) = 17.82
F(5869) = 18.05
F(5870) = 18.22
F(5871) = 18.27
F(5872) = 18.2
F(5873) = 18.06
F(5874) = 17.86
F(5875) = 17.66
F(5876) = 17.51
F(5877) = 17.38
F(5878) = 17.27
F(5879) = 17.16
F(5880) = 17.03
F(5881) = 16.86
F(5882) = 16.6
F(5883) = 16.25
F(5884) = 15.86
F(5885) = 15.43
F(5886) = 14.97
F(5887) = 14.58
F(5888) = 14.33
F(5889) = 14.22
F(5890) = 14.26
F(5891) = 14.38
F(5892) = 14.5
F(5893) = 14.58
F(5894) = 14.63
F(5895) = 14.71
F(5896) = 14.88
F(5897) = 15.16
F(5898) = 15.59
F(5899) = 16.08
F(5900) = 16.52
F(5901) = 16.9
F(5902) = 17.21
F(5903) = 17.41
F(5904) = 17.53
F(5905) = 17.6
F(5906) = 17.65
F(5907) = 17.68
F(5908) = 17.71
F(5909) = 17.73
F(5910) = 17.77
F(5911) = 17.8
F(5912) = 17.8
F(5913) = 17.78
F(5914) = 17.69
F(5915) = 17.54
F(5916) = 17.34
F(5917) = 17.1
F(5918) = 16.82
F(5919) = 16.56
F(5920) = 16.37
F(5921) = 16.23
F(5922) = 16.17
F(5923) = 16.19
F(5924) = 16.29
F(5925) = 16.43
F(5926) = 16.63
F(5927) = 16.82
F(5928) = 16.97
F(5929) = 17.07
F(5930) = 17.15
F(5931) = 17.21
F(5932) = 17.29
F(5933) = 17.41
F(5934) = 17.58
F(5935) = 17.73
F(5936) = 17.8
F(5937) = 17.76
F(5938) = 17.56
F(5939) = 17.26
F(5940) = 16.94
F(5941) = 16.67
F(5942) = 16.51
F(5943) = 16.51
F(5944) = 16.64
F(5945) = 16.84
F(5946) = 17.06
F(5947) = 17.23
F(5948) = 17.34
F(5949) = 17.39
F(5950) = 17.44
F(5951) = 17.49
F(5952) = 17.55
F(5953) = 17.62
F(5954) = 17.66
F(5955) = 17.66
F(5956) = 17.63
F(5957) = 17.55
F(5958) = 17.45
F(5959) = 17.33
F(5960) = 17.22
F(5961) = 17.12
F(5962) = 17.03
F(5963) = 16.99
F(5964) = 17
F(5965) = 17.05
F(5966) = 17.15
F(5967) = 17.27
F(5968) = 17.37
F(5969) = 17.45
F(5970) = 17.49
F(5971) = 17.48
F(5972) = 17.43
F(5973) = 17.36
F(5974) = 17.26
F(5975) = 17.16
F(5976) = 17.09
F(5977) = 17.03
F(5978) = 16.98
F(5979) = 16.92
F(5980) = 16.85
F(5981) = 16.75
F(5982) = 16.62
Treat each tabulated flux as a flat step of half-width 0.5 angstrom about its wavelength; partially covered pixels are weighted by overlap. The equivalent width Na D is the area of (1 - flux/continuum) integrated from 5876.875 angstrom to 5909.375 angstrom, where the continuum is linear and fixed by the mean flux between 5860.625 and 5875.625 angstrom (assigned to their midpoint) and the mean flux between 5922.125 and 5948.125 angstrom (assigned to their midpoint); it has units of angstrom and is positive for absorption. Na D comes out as 2.5 angstrom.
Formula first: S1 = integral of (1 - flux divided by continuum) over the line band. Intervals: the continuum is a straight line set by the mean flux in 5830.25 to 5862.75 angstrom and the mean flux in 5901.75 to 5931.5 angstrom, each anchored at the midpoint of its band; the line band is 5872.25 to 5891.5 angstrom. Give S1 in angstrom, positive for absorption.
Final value 1.10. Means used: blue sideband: 17.3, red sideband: 17.1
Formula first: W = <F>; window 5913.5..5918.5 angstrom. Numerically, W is 17.3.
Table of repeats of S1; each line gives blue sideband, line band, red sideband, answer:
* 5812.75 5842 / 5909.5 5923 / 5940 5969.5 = 0.2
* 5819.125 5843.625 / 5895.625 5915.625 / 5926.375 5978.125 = 0.4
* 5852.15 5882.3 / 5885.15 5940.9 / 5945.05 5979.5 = 2.4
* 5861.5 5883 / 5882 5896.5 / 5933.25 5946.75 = 2.1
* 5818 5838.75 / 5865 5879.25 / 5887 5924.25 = -0.6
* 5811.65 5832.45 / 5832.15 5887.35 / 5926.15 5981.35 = 1.4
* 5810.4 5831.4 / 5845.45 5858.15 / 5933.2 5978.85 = 0.4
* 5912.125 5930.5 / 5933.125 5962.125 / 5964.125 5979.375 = -0.4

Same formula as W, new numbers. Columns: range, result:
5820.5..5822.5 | 18.2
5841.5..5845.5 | 17.5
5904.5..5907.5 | 17.6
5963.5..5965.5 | 17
